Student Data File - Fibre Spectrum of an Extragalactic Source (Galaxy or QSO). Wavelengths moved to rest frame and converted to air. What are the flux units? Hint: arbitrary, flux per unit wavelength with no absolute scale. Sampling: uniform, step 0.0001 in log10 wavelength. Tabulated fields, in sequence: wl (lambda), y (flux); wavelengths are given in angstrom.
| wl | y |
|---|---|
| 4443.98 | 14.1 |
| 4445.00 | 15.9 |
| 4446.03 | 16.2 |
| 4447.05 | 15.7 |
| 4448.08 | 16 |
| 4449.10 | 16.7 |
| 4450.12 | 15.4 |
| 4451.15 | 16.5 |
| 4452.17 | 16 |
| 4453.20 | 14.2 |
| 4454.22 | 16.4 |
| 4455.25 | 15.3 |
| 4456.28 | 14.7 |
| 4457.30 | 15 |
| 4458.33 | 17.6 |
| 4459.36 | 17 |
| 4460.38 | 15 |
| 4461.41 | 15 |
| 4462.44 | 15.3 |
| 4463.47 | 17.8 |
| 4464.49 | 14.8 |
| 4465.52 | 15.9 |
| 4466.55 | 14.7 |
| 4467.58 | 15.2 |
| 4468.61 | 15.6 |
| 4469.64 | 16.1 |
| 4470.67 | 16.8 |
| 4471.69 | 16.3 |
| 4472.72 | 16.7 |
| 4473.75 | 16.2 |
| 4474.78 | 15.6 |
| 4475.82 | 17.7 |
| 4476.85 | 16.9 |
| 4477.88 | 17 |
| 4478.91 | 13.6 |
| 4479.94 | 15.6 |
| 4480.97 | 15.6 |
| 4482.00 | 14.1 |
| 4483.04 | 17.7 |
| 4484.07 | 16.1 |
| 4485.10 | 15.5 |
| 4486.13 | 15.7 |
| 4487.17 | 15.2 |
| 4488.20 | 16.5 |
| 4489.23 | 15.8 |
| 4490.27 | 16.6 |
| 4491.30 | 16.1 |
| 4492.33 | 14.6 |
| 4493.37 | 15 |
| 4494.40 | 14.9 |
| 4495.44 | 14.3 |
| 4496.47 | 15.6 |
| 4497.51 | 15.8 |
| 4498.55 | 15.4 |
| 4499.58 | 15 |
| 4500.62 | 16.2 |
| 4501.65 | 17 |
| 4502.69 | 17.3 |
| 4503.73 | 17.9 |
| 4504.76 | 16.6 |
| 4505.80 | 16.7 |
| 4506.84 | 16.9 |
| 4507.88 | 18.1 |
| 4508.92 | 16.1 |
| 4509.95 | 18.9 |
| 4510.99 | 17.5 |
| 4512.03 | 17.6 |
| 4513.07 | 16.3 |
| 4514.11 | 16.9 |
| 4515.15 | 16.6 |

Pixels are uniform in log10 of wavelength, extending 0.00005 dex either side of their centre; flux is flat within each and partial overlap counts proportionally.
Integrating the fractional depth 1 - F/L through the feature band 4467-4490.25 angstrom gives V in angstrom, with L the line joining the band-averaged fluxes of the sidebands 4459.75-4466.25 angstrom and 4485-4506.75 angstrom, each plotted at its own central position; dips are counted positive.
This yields -0.3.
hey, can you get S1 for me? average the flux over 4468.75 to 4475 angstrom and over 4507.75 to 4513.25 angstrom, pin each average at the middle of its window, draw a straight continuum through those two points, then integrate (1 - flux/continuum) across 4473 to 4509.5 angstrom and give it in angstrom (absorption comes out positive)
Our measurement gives 1.8 angstrom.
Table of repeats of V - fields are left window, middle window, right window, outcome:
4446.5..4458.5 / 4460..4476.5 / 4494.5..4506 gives -0.1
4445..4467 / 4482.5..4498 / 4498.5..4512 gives 0.9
